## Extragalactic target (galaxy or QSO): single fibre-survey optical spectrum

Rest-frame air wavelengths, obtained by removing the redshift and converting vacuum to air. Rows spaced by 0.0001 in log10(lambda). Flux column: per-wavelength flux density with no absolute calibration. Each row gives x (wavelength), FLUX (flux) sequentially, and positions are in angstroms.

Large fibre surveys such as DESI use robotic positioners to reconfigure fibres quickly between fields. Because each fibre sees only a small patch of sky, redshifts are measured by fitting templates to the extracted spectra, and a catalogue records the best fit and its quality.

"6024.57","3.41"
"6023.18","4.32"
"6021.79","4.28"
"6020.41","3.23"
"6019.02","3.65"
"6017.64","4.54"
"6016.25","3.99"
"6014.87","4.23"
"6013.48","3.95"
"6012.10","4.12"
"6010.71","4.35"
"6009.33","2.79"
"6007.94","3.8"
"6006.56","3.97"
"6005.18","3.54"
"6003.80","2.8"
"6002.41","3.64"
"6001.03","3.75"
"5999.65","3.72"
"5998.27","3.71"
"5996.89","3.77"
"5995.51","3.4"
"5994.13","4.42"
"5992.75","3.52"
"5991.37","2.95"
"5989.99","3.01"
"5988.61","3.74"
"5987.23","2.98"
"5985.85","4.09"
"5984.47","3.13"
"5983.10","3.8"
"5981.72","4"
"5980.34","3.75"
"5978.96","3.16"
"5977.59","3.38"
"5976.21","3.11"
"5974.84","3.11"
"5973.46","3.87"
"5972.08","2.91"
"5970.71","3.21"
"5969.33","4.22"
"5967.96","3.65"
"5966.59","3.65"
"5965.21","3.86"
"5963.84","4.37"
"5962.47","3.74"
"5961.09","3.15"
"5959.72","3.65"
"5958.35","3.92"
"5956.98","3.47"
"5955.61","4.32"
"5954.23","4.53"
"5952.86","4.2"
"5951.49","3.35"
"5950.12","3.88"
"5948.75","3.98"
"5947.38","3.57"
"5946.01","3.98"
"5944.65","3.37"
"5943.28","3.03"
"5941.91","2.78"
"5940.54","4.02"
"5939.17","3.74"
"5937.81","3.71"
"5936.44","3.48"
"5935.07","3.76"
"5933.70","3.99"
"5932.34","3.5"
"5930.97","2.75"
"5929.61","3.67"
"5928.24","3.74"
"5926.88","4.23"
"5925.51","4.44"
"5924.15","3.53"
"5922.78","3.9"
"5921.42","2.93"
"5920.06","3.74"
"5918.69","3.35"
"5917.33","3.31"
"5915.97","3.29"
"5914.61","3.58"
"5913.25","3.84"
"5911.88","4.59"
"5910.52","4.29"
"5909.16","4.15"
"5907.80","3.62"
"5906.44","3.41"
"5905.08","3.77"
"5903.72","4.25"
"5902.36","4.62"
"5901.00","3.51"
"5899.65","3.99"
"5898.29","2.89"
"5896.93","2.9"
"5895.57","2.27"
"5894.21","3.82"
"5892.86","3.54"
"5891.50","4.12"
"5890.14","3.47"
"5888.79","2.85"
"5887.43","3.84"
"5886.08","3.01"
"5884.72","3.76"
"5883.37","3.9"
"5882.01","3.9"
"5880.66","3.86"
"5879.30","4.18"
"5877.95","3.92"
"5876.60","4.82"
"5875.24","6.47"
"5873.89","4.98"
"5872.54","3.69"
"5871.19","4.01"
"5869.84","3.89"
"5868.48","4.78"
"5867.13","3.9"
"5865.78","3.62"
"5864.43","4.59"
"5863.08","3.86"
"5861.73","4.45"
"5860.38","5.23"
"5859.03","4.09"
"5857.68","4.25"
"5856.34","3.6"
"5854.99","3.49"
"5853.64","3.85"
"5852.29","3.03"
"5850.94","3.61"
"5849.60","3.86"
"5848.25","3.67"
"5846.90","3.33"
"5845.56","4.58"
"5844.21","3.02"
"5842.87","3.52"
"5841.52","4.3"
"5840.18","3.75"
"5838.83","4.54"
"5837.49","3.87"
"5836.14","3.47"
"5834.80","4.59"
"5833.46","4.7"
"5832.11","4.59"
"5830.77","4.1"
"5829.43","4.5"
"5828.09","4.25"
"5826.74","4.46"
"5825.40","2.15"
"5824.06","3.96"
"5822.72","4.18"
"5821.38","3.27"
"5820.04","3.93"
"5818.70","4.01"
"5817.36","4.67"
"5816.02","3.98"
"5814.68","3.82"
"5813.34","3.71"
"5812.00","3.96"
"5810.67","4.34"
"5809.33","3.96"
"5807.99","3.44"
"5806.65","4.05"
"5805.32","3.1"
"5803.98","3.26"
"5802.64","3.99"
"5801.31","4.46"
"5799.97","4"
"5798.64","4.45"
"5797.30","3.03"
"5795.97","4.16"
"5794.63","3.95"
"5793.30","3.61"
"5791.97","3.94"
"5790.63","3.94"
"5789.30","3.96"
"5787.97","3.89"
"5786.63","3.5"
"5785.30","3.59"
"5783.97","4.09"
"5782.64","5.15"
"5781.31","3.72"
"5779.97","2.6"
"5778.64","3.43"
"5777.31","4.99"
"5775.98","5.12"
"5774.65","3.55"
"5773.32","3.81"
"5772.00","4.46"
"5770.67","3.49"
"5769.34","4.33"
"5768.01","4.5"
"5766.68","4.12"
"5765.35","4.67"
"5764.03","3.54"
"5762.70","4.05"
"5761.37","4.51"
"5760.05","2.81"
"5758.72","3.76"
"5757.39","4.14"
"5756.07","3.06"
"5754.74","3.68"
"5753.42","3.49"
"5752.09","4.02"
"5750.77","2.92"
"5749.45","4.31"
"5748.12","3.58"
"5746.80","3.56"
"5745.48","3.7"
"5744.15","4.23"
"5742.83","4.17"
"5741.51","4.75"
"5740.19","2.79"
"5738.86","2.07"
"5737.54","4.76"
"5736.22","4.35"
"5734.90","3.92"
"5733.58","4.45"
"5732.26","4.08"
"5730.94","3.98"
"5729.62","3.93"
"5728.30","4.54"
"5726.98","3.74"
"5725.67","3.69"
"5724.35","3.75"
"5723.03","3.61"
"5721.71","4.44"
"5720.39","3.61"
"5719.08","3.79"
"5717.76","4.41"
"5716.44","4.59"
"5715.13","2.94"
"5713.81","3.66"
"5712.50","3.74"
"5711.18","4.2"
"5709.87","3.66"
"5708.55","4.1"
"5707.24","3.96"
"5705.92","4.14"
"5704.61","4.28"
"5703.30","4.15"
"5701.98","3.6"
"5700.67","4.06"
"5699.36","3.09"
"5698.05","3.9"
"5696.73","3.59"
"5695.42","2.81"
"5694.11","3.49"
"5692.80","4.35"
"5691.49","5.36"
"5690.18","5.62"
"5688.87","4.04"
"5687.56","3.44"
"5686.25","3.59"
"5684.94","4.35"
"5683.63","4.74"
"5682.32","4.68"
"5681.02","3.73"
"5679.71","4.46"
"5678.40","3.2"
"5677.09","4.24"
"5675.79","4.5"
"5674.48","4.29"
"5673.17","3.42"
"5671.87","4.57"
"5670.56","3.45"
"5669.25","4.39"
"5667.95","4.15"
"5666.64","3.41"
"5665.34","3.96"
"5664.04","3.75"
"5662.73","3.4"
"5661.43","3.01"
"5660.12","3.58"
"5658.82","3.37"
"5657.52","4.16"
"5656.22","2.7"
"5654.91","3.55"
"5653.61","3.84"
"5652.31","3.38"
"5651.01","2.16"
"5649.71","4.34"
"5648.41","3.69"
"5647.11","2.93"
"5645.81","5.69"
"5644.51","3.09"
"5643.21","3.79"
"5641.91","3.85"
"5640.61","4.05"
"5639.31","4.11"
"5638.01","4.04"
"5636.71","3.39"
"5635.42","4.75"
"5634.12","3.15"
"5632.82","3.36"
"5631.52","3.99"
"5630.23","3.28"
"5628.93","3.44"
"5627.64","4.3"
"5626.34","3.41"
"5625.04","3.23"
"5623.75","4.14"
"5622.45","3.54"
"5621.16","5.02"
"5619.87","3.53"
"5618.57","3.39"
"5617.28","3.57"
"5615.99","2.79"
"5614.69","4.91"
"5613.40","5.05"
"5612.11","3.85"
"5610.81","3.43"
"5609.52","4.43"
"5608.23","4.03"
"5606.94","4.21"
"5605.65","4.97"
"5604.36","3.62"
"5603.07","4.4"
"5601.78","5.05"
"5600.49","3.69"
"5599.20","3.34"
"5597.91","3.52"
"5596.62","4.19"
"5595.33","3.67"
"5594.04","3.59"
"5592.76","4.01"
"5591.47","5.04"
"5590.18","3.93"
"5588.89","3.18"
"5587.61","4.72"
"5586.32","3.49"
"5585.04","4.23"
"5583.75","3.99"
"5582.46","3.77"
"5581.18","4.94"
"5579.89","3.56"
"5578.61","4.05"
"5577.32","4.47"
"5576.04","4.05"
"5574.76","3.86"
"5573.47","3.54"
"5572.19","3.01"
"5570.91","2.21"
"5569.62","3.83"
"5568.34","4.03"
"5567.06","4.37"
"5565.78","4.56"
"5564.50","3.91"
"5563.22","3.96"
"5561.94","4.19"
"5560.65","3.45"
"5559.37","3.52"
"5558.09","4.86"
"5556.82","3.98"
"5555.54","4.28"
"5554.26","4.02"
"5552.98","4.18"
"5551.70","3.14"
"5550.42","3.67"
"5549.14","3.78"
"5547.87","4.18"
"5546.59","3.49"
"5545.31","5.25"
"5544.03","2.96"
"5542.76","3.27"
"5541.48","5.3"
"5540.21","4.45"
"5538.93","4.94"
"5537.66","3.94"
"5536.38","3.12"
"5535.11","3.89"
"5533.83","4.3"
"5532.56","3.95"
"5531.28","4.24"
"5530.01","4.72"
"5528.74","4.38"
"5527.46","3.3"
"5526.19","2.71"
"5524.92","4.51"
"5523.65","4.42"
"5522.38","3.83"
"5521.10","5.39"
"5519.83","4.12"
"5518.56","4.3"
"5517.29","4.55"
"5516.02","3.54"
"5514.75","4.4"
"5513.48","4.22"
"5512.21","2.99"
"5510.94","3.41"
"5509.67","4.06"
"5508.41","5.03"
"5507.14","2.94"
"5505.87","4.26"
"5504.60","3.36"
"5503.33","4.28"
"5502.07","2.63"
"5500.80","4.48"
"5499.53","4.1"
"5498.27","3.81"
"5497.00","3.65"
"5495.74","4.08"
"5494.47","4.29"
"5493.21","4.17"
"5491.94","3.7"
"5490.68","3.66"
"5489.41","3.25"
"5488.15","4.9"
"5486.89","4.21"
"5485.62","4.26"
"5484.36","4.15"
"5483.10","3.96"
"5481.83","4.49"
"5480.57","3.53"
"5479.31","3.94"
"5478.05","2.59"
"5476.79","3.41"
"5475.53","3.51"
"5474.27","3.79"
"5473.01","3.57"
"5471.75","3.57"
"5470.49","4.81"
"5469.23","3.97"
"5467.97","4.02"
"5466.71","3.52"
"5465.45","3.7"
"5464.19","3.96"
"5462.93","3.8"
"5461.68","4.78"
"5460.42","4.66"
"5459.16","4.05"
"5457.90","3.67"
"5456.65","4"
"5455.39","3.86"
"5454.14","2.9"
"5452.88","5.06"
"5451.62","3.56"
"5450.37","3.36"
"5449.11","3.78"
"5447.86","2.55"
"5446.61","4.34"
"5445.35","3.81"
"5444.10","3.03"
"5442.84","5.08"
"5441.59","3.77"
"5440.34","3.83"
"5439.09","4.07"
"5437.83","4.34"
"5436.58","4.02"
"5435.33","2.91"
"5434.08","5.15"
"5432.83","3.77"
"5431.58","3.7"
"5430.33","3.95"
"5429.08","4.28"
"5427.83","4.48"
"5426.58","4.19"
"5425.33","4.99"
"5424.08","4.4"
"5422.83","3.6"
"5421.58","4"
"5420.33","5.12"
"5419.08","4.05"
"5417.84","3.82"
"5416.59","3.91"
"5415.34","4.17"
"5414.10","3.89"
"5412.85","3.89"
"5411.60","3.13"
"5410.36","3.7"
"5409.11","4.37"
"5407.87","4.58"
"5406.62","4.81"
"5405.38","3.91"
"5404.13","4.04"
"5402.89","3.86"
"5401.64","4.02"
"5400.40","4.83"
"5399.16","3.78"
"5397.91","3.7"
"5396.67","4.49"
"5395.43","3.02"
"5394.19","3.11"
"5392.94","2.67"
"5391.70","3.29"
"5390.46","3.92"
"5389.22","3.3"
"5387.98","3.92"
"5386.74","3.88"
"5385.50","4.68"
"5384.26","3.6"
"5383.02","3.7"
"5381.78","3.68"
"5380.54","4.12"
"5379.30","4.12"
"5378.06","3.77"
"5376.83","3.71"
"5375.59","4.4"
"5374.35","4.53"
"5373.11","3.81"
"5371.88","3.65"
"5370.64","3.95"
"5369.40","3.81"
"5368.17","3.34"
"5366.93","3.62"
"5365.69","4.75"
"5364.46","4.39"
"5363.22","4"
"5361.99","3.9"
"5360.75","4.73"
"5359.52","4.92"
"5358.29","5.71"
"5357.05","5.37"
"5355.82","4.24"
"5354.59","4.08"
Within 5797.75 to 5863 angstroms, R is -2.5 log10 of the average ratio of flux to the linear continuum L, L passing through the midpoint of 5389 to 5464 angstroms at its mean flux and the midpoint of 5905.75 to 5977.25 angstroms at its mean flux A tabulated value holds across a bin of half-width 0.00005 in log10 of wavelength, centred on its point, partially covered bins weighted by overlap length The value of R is -0.06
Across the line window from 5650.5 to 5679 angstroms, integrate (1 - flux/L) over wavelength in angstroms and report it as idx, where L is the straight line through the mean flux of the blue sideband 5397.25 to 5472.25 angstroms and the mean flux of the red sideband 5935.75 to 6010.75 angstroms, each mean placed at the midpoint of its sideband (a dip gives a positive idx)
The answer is 1.3 angstroms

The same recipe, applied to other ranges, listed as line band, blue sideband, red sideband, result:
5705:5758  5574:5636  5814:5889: 1.64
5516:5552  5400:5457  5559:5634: -1.16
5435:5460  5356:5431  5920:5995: 1.24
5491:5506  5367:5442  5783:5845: 0.25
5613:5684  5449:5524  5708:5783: 1.99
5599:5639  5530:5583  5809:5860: 0.42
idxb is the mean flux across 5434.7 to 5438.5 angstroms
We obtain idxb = 3.76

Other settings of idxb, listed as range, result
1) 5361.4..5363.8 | 3.96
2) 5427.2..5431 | 4.23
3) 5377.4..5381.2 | 4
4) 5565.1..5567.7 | 4.46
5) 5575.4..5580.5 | 4.04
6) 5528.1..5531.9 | 4.45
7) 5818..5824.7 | 3.87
